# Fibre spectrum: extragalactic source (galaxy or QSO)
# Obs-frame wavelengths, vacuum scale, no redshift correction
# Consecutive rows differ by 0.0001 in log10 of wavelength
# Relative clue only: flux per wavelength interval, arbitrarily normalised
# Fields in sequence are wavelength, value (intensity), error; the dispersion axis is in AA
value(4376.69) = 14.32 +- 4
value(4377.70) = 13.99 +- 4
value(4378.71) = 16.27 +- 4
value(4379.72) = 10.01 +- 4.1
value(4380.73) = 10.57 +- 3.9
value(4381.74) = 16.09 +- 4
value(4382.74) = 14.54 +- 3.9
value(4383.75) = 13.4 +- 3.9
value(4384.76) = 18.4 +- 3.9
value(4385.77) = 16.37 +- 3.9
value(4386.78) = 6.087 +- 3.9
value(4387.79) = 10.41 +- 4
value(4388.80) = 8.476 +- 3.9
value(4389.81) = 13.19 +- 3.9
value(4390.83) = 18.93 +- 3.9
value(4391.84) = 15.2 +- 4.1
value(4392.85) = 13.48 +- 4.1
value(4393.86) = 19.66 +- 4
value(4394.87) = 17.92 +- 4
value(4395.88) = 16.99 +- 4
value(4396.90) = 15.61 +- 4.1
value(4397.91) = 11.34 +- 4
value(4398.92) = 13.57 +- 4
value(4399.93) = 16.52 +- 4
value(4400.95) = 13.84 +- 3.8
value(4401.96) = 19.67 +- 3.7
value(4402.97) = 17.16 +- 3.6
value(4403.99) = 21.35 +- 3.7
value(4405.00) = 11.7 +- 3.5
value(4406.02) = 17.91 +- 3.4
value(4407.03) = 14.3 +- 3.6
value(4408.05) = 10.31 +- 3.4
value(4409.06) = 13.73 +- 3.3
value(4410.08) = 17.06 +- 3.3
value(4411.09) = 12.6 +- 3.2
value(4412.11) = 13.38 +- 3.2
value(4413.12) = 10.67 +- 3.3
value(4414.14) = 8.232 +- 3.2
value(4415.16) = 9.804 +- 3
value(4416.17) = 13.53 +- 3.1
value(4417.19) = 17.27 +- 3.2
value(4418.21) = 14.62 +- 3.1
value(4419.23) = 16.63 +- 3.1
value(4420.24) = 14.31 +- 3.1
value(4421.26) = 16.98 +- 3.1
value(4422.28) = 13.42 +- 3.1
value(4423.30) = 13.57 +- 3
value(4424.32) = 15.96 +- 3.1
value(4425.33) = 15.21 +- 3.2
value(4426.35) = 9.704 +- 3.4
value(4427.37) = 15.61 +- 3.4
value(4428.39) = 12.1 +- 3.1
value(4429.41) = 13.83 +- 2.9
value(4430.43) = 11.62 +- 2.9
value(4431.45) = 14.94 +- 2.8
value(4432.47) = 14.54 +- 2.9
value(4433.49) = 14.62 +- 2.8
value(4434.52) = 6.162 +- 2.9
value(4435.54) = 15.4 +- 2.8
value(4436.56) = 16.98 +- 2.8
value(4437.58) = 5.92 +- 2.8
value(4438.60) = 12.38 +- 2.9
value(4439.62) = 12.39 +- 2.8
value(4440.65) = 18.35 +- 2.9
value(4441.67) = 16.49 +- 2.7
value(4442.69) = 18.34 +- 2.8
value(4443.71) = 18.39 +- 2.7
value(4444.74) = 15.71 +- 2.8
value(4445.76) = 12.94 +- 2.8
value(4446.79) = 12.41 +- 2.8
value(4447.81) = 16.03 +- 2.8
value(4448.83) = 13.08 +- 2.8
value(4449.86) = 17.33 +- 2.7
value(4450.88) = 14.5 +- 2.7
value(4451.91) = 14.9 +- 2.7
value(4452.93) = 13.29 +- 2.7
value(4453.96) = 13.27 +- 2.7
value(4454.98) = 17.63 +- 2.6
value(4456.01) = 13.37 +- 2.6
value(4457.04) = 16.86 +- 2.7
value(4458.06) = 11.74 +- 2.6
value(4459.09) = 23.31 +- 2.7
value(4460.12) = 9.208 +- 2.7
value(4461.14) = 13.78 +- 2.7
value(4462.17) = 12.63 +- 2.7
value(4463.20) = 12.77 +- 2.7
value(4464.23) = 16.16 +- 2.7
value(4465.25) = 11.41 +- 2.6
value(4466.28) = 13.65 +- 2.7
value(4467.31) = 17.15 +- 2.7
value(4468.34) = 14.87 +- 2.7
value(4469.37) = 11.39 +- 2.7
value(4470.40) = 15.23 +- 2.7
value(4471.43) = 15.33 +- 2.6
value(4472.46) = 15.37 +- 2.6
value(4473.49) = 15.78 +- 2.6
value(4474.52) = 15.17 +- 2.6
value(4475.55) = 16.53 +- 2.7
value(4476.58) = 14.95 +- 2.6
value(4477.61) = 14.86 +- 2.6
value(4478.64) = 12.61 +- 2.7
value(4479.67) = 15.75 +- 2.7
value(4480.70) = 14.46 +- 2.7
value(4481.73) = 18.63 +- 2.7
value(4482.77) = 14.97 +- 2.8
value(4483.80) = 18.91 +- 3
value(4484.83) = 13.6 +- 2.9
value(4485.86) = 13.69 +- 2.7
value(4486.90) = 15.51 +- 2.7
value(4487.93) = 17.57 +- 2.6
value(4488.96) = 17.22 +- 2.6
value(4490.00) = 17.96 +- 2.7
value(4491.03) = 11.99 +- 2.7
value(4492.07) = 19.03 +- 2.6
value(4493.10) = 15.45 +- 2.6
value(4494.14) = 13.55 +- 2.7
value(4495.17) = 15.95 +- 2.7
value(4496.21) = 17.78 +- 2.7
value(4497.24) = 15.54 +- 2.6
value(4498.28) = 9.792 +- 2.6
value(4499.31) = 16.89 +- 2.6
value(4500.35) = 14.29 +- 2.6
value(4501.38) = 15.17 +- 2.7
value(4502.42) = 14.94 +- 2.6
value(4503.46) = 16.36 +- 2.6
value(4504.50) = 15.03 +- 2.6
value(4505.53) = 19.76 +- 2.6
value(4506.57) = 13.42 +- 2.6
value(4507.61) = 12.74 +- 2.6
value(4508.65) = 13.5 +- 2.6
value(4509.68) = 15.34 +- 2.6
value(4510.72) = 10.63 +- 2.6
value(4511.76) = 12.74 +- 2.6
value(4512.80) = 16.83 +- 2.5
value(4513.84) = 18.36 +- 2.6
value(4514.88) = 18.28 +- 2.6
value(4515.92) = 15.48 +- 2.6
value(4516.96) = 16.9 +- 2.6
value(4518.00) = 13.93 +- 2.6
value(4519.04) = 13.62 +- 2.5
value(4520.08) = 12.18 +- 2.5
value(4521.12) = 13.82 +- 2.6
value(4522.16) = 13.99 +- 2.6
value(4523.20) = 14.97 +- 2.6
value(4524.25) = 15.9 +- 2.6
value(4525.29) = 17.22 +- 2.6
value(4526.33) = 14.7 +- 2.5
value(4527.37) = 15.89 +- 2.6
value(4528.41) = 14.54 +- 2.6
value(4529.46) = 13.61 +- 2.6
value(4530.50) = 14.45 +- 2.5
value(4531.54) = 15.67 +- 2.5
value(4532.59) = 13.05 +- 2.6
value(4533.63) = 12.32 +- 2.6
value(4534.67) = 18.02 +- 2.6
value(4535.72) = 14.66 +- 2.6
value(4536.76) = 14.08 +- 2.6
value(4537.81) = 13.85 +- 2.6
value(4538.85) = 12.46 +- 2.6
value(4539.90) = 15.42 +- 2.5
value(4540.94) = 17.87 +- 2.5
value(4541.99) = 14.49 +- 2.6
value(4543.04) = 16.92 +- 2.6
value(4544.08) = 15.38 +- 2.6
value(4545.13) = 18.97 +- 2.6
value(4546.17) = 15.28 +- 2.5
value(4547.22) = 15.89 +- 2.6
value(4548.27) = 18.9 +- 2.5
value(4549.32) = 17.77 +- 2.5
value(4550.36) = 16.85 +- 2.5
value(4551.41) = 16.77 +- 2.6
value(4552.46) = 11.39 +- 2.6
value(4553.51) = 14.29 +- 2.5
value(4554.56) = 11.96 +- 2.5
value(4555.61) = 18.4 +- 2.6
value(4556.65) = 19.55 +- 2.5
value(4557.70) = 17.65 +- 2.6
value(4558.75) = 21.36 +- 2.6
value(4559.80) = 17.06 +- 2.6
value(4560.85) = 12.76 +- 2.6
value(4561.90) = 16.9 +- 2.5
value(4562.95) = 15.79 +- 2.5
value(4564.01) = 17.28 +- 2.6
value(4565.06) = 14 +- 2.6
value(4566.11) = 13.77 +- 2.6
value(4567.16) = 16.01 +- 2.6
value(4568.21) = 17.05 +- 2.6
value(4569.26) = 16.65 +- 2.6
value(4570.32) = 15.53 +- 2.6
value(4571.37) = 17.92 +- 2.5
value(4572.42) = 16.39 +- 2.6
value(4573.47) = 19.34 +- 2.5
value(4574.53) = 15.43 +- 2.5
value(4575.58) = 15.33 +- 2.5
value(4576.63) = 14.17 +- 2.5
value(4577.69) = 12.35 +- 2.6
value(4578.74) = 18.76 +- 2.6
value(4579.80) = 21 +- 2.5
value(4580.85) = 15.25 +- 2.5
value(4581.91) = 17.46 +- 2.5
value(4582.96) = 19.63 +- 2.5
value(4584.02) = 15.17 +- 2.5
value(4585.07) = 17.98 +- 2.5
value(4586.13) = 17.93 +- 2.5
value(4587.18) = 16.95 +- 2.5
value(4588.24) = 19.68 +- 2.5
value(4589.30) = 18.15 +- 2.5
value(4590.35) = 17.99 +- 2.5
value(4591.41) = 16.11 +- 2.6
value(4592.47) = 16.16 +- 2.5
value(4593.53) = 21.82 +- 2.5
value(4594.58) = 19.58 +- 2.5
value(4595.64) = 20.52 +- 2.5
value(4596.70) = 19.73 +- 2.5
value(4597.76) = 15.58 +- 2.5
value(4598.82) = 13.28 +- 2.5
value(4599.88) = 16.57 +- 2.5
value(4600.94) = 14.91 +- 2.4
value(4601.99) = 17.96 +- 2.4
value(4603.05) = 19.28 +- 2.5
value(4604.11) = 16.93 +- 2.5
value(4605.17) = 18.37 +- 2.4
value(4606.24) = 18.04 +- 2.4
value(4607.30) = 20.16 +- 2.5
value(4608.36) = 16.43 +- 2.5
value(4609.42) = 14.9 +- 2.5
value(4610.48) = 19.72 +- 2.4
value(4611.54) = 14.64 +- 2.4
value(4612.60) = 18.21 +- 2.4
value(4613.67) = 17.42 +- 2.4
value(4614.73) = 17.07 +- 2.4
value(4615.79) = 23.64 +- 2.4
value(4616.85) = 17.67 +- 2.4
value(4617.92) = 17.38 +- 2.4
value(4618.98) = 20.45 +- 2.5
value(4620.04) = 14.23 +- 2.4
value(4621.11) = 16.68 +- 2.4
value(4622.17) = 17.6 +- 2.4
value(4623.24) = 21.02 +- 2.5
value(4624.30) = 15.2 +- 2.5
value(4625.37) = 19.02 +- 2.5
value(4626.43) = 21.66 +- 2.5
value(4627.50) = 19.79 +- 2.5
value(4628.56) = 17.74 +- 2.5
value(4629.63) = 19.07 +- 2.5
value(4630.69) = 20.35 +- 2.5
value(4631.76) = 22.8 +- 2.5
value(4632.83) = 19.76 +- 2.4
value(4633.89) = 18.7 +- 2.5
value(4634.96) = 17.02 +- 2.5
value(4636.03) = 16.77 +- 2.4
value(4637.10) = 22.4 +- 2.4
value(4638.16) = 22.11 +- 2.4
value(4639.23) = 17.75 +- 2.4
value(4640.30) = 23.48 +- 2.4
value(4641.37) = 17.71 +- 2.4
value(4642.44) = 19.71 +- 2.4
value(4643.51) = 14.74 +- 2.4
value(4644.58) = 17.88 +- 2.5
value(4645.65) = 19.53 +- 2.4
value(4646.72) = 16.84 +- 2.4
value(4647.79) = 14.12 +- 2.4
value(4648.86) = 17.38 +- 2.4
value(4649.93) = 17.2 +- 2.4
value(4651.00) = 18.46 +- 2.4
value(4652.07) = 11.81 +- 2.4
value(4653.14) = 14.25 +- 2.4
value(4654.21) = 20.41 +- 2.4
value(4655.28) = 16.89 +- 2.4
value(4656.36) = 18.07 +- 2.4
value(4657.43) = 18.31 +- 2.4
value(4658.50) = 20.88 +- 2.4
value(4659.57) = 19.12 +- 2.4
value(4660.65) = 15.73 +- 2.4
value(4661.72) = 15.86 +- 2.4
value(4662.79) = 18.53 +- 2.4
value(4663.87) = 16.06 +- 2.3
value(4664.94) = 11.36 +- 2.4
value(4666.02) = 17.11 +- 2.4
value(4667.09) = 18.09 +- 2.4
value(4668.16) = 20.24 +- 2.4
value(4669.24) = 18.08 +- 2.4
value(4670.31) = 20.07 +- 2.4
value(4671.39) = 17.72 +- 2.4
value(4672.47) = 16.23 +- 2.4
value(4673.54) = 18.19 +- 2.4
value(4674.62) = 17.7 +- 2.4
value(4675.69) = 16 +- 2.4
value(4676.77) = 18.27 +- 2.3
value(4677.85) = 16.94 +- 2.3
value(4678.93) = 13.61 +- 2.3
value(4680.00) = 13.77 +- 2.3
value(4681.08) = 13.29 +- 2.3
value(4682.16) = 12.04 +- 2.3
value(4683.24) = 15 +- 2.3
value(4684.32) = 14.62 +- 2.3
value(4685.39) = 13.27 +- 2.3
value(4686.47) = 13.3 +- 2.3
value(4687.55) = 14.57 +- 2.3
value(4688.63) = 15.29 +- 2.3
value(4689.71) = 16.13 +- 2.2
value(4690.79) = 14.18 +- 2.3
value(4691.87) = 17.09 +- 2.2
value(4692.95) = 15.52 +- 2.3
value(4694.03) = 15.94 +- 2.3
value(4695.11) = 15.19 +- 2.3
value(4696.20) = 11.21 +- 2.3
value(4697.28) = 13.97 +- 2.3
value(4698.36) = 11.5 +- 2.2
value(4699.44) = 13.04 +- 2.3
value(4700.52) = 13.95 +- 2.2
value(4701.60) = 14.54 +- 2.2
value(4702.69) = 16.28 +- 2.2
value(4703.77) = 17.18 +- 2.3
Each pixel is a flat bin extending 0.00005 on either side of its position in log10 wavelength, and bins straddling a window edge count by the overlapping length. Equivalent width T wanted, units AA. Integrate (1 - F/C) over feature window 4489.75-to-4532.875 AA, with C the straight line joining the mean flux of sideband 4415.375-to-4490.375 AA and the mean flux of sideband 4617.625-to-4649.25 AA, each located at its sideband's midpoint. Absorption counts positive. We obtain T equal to 2.5 AA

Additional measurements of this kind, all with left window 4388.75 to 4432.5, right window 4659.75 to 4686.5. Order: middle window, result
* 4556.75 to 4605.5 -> -4.76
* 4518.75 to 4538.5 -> 0.91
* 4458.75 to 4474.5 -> 0.43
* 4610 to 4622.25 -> -1.64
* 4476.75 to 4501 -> -0.75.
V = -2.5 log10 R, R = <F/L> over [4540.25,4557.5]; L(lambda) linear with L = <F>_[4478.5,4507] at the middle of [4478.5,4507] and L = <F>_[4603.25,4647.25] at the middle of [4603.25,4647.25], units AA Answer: 0.04 mag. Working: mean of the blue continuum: 15.6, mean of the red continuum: 18.6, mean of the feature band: 16.3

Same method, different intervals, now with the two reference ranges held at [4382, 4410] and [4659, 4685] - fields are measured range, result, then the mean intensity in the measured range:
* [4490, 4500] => 0.01 mag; 15.2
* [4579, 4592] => -0.12 mag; 17.8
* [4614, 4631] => -0.16 mag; 18.6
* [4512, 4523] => 0.02 mag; 15.3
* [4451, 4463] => 0.05 mag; 14.5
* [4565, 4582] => -0.03 mag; 16.3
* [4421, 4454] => 0.07 mag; 14.1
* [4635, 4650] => -0.14 mag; 18.4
